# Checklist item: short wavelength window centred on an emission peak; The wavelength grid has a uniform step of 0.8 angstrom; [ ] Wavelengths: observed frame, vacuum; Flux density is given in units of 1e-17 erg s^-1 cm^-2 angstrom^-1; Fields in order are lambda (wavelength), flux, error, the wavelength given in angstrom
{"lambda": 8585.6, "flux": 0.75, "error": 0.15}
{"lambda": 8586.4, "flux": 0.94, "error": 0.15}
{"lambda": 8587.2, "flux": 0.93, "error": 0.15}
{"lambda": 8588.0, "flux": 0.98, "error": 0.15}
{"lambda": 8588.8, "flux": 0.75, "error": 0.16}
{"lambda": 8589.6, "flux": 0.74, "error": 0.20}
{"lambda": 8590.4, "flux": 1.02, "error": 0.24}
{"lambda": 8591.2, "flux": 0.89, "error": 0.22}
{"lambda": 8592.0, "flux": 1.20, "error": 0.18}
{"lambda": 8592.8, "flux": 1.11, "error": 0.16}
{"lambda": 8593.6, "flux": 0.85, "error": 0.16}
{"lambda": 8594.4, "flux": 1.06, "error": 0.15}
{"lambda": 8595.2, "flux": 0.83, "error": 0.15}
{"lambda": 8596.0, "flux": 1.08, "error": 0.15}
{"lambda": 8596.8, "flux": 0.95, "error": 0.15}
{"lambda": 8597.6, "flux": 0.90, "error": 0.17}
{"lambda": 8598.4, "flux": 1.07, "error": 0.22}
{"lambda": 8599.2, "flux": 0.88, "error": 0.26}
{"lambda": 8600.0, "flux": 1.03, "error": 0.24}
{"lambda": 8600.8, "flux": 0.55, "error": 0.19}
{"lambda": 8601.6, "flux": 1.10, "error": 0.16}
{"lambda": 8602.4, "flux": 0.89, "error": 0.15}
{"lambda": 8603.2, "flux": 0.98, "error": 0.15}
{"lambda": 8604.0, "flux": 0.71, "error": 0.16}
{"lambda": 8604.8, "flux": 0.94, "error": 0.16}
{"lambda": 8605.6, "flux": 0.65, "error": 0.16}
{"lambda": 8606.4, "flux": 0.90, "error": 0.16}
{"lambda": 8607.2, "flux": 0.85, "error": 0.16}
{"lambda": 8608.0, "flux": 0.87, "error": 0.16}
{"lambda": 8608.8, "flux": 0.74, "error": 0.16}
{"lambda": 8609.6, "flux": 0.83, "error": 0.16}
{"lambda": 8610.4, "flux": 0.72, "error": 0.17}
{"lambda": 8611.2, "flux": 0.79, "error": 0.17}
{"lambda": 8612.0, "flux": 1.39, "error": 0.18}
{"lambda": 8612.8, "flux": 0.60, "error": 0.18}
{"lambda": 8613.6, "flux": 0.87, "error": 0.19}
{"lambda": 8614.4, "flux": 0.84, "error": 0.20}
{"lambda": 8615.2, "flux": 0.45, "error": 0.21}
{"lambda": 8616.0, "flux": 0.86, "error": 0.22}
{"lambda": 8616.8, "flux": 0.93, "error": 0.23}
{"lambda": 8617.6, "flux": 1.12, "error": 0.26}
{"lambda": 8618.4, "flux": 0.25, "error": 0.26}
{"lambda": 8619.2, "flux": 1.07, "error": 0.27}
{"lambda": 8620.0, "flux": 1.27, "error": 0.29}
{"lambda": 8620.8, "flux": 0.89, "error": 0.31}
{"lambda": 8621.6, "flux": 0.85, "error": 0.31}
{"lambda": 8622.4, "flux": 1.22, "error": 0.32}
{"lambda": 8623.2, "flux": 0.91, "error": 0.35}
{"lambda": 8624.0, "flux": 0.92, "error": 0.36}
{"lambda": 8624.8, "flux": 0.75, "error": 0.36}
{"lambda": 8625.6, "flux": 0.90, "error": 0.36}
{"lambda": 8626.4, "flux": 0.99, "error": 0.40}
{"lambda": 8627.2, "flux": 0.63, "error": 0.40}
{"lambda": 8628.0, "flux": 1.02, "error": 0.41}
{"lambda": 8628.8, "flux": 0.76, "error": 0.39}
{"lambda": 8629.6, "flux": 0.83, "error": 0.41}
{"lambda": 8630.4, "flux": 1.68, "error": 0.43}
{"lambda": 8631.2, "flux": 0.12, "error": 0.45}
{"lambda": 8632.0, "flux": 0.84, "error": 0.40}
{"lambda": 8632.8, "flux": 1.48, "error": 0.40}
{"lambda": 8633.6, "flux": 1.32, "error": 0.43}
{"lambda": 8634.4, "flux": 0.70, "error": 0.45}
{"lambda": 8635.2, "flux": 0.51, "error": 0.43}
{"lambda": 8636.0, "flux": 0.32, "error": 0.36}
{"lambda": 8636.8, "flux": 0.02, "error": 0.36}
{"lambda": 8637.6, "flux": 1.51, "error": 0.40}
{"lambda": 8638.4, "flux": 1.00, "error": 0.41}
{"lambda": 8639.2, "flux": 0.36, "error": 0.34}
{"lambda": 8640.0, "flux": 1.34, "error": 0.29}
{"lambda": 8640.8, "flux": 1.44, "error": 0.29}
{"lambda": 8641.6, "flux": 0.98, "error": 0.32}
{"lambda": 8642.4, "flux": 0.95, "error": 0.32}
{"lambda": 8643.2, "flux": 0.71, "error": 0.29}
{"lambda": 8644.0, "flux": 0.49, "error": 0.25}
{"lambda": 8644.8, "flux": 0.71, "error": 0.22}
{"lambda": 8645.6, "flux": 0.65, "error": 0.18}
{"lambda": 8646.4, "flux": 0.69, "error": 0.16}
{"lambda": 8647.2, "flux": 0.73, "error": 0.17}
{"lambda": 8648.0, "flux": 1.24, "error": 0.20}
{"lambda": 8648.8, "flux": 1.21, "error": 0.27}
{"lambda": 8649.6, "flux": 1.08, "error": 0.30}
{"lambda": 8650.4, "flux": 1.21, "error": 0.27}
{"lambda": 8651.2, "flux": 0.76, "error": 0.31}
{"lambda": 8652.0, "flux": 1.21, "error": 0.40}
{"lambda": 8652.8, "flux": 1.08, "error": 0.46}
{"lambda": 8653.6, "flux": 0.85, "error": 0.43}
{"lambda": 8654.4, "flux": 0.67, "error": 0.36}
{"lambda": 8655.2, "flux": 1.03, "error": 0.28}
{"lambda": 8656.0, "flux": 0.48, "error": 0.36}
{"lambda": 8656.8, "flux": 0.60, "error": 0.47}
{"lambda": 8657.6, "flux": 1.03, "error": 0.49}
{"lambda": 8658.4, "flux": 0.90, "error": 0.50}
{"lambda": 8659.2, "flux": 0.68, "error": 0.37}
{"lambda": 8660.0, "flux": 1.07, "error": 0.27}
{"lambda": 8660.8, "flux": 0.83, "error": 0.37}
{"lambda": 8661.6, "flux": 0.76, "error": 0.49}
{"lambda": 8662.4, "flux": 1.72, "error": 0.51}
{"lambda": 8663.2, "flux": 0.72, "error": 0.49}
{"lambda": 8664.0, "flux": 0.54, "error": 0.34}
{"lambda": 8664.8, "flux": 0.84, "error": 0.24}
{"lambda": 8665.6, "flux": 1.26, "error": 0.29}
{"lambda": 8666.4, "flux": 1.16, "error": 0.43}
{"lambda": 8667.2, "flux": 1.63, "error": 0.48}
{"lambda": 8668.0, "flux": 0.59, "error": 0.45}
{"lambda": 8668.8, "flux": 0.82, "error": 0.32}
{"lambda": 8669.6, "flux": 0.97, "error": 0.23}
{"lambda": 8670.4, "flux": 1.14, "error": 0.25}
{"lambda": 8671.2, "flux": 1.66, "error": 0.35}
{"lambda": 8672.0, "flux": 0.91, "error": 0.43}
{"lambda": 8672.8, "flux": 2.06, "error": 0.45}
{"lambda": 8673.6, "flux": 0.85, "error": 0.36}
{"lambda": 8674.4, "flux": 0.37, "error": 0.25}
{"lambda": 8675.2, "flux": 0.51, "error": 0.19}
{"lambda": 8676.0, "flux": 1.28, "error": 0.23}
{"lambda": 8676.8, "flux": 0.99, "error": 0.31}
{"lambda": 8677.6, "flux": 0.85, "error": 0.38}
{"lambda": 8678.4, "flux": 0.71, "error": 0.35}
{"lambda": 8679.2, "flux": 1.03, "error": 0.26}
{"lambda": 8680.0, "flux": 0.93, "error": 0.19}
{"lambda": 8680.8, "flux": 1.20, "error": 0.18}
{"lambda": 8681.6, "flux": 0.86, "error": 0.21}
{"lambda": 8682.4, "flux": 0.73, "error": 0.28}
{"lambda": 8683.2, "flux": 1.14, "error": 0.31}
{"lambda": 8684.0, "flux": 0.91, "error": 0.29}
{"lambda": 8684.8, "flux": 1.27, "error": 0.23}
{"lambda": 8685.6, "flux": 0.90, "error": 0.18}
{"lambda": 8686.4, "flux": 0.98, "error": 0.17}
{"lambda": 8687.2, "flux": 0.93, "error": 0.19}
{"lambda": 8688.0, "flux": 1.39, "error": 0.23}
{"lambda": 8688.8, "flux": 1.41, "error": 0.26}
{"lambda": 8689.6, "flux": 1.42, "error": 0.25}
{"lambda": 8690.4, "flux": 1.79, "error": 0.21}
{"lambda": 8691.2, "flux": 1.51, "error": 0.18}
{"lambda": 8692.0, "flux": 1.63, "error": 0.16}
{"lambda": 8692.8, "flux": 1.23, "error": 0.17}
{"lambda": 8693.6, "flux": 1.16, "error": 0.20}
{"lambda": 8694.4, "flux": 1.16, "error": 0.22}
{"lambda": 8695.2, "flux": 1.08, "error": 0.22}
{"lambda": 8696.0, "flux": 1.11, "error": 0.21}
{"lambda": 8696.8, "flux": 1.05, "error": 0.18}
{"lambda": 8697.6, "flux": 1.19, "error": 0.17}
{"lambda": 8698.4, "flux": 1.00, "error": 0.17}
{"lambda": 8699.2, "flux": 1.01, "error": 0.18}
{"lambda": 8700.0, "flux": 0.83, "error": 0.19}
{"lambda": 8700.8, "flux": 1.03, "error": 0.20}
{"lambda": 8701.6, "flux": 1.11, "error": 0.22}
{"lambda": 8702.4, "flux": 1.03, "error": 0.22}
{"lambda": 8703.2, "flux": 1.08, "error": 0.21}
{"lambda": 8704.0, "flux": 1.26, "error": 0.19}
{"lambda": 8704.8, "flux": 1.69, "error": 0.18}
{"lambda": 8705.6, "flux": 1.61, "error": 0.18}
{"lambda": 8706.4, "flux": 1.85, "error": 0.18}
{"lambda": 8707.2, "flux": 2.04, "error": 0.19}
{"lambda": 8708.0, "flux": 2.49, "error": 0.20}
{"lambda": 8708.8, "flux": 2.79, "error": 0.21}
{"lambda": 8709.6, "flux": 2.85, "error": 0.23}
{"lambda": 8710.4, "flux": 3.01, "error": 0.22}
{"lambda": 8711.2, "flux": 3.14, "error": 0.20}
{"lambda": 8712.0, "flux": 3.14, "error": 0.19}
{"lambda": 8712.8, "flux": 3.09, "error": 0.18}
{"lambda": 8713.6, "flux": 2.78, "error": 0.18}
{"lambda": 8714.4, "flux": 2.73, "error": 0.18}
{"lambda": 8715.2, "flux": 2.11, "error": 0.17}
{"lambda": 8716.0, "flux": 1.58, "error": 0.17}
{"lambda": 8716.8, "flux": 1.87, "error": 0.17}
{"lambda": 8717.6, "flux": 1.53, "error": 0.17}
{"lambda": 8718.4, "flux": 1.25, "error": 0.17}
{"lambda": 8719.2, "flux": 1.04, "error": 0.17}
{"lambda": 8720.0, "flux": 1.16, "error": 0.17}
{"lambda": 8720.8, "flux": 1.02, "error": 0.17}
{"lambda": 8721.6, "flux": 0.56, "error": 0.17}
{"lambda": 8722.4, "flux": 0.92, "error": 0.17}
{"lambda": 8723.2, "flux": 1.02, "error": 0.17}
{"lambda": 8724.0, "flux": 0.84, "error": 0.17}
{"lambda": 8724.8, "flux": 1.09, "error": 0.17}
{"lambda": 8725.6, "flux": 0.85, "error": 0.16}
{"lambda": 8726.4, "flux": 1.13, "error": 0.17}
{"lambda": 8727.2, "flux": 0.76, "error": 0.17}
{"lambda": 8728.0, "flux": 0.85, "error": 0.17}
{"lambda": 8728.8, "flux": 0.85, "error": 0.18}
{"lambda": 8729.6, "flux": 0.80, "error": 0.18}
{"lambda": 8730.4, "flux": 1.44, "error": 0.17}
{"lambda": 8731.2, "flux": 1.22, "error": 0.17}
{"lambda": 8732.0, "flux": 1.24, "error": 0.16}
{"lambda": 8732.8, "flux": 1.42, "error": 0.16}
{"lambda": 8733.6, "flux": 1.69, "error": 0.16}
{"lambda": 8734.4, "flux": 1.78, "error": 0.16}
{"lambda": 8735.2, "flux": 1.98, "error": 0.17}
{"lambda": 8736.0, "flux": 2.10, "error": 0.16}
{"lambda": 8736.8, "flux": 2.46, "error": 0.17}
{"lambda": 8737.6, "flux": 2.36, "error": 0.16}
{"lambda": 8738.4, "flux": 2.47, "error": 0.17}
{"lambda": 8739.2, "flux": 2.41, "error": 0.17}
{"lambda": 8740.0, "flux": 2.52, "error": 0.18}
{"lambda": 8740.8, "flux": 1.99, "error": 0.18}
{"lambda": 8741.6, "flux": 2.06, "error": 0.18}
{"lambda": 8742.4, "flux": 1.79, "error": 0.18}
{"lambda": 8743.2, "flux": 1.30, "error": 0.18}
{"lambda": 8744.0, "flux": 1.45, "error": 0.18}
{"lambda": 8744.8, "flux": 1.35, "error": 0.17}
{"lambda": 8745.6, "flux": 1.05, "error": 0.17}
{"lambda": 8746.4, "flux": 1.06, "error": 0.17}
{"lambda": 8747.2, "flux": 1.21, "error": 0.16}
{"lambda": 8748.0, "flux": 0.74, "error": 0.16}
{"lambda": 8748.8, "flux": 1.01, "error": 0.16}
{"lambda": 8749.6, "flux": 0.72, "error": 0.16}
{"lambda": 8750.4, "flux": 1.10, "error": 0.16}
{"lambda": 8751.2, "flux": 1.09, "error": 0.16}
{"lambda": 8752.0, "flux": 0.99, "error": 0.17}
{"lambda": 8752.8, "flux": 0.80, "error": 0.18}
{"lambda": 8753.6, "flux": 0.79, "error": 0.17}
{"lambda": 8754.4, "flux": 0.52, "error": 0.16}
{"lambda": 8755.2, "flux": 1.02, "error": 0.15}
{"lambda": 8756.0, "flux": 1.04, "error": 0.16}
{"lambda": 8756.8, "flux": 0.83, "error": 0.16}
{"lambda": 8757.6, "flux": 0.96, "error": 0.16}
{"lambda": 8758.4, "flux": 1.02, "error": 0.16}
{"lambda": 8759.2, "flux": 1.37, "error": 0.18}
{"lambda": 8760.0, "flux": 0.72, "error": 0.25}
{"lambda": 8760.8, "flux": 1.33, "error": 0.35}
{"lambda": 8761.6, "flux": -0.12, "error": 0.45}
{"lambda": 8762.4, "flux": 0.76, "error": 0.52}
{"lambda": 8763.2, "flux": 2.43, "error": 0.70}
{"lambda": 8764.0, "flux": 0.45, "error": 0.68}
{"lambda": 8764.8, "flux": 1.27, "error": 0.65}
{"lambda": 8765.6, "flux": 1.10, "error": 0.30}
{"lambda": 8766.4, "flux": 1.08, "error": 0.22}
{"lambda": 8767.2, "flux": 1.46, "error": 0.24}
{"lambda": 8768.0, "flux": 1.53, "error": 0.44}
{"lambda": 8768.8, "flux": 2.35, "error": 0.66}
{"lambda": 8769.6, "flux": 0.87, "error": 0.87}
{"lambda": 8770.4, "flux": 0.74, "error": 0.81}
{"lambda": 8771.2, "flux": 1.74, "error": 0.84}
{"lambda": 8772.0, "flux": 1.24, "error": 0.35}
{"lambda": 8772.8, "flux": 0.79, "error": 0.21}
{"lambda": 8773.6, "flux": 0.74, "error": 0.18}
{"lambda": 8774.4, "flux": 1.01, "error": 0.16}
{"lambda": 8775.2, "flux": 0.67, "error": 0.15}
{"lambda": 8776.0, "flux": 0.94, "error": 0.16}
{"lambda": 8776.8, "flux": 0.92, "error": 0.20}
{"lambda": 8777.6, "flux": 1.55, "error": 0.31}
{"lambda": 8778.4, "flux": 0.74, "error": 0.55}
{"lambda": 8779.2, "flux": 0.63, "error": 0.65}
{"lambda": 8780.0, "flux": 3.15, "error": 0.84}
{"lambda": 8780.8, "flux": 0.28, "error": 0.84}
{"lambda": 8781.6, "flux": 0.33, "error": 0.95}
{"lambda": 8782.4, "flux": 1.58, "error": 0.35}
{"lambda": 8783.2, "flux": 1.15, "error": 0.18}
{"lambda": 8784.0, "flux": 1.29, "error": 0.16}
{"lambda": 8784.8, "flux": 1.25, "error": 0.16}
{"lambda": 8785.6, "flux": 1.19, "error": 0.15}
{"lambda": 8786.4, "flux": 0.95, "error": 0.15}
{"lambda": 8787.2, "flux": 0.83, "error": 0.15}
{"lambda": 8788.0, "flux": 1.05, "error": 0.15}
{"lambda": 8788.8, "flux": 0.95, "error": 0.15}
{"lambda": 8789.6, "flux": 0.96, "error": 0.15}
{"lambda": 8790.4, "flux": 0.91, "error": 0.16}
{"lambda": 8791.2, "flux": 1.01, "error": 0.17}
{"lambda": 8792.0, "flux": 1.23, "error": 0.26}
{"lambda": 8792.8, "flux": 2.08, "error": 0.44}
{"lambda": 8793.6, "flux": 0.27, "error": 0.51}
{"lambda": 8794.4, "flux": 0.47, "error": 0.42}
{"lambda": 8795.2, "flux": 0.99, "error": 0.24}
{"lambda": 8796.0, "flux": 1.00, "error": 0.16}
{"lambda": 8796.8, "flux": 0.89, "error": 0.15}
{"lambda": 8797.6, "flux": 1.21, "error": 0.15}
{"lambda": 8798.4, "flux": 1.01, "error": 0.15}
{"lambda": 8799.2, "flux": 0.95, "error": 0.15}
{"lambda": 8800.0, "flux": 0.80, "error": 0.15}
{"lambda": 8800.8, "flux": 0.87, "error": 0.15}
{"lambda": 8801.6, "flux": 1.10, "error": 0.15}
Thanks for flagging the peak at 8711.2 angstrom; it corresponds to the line H-alpha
